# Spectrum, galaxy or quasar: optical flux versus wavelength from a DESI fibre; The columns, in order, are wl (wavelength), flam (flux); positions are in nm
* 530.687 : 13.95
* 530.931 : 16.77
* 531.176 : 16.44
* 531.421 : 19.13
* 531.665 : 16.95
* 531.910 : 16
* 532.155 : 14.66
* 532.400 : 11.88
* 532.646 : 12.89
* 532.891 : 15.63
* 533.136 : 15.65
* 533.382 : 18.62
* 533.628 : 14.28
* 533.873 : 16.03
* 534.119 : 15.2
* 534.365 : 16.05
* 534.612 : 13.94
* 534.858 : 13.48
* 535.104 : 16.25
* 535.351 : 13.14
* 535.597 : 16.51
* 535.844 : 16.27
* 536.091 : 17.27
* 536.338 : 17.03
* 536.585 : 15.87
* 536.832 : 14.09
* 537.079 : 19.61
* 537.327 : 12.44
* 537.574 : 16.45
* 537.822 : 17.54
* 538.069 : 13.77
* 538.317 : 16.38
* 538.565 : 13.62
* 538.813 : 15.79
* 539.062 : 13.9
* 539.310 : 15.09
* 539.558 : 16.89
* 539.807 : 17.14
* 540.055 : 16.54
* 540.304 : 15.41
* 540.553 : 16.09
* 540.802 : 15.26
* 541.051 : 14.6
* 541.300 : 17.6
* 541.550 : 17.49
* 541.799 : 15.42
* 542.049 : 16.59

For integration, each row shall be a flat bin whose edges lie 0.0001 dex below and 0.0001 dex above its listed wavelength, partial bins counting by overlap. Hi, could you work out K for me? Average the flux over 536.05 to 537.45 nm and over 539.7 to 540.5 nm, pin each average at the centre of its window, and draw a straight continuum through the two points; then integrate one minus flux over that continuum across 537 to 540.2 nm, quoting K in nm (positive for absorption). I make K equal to 0.09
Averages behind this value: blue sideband 16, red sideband 16.3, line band 15.7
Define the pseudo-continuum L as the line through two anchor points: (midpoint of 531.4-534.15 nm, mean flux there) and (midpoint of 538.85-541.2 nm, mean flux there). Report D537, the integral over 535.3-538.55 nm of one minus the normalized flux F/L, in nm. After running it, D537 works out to -0.057 nm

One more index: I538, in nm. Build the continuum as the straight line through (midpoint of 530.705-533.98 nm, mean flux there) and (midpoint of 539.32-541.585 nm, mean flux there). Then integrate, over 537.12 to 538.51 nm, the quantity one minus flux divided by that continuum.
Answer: 0.05 nm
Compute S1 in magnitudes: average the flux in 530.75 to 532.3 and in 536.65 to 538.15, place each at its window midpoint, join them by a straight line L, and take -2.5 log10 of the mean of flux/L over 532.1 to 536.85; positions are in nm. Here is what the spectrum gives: 0.057 mag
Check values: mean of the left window 16.5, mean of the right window 15.7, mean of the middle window 15.3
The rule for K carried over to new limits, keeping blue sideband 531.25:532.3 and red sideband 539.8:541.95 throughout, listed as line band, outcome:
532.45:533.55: 0.07 nm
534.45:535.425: 0.12 nm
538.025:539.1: 0.09 nm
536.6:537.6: 0.04 nm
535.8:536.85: 0.00 nm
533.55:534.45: 0.06 nm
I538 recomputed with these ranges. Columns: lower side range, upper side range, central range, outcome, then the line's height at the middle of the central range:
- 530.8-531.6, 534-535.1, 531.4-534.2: 0.12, 16.2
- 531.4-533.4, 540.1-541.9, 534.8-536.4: -0.01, 15.6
